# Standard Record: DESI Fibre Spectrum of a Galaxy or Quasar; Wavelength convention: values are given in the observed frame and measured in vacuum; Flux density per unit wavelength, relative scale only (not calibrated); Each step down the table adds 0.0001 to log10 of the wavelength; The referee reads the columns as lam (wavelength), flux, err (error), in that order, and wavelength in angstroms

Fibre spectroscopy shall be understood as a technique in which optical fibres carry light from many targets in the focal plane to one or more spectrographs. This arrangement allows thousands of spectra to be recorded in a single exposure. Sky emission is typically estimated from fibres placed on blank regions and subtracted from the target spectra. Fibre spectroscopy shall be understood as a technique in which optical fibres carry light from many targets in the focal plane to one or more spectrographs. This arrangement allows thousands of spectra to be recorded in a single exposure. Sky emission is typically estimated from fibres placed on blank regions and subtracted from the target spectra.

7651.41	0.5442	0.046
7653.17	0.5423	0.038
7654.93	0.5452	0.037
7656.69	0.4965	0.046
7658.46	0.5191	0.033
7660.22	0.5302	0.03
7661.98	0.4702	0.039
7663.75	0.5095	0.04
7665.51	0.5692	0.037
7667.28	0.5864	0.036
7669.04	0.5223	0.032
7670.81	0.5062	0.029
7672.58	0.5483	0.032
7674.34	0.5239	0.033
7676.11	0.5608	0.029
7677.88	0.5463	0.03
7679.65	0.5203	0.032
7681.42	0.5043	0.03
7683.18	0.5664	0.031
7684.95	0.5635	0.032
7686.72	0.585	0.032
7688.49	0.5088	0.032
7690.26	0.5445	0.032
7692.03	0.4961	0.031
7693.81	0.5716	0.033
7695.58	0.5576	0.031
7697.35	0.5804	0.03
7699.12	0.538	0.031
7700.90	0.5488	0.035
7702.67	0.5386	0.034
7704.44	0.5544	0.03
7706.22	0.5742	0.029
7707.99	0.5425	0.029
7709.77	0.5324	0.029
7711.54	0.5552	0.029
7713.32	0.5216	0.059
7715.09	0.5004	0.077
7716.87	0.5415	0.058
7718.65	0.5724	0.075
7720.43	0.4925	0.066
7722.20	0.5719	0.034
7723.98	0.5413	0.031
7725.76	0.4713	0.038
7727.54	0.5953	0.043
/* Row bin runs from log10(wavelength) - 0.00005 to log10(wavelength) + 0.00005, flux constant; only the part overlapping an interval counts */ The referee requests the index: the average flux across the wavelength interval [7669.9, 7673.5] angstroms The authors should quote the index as 0.527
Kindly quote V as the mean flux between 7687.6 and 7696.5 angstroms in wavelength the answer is 0.536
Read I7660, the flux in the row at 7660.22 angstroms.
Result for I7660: 0.5302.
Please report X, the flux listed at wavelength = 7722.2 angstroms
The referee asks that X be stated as 0.5719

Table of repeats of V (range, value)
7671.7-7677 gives 0.545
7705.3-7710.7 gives 0.55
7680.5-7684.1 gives 0.536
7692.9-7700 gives 0.562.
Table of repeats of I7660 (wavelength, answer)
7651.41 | 0.5442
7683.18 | 0.5664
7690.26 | 0.5445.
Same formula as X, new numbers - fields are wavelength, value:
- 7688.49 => 0.5088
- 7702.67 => 0.5386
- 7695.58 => 0.5576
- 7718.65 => 0.5724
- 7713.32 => 0.5216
